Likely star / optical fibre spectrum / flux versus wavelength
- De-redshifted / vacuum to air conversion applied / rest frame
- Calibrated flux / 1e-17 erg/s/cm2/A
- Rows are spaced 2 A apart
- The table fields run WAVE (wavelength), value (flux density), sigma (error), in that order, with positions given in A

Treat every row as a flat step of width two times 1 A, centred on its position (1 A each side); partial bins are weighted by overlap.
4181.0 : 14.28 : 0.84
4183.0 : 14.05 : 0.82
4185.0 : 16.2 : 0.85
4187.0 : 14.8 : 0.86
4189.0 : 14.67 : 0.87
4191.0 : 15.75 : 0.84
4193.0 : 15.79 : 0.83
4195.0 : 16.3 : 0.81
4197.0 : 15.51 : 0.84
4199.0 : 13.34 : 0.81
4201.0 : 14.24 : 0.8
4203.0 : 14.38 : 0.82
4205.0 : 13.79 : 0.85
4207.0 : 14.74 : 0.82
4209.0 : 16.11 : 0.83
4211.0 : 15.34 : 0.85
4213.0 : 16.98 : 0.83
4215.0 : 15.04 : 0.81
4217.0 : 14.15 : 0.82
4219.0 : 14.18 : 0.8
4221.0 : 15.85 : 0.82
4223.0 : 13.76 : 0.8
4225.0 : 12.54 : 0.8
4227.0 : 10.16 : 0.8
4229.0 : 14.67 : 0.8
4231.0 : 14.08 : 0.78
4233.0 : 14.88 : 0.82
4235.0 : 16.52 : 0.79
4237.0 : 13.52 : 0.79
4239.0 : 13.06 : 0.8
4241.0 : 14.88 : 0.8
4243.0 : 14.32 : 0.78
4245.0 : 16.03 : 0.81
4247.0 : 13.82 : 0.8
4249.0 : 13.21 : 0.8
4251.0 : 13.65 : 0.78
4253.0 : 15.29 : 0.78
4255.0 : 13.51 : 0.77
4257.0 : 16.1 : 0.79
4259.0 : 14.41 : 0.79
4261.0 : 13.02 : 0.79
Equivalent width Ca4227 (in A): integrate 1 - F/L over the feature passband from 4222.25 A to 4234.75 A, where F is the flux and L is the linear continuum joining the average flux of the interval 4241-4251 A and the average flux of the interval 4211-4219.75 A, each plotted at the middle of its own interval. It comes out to 1.1 A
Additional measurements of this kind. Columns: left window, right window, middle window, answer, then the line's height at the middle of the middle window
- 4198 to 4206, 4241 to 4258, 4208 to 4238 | -0.7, 14.2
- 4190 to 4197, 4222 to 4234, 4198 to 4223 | -0.3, 14.6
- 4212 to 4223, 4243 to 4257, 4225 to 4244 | 1.0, 14.7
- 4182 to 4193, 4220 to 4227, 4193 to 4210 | -0.4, 14.5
